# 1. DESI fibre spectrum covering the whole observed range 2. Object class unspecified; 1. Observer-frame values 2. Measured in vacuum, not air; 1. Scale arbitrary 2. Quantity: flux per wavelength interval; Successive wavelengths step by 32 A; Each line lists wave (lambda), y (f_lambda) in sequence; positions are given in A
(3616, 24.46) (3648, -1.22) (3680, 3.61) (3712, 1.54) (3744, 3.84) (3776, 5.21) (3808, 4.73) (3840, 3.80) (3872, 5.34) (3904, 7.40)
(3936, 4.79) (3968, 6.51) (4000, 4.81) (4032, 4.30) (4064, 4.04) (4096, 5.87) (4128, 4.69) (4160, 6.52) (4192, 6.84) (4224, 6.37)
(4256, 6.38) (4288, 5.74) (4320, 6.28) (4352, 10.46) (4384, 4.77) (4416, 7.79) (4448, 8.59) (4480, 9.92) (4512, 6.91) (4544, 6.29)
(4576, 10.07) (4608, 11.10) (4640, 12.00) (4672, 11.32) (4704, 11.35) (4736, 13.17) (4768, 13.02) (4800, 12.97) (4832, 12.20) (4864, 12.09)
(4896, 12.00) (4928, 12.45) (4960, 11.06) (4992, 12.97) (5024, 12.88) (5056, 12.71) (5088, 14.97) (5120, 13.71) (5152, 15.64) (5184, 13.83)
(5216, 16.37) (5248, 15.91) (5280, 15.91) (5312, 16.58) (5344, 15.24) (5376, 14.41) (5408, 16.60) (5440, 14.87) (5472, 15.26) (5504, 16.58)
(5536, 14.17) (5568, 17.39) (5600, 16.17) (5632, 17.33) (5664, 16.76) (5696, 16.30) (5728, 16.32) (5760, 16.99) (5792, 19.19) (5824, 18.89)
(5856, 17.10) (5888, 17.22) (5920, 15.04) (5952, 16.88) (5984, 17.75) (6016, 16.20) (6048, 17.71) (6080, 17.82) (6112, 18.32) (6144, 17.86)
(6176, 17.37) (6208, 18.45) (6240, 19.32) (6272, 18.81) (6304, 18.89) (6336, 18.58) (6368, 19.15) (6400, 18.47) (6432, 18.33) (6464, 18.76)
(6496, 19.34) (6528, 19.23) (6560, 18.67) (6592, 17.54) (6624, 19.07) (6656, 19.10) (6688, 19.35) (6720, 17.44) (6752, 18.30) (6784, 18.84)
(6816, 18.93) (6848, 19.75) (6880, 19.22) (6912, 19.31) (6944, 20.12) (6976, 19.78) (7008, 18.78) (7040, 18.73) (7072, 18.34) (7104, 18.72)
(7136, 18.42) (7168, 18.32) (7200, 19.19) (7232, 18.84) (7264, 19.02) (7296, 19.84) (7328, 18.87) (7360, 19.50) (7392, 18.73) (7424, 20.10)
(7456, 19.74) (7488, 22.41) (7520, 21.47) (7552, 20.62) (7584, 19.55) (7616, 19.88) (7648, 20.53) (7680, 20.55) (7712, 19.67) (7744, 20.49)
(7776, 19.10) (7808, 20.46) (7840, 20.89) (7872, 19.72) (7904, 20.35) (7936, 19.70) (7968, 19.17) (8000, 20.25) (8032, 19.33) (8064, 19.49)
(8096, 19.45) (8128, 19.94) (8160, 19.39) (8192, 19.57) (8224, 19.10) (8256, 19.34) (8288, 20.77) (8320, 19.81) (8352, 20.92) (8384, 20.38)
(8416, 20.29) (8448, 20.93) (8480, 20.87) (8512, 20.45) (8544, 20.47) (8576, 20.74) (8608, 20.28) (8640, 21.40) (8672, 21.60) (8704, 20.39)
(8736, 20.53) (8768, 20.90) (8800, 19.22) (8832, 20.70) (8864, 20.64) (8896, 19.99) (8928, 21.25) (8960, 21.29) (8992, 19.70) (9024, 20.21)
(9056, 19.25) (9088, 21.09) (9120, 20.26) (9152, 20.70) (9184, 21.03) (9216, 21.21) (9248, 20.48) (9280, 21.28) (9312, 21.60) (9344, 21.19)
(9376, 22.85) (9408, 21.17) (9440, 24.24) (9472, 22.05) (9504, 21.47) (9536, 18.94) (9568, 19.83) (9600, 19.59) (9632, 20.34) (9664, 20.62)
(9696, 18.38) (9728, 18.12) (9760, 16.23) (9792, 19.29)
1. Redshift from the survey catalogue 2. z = 0.142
